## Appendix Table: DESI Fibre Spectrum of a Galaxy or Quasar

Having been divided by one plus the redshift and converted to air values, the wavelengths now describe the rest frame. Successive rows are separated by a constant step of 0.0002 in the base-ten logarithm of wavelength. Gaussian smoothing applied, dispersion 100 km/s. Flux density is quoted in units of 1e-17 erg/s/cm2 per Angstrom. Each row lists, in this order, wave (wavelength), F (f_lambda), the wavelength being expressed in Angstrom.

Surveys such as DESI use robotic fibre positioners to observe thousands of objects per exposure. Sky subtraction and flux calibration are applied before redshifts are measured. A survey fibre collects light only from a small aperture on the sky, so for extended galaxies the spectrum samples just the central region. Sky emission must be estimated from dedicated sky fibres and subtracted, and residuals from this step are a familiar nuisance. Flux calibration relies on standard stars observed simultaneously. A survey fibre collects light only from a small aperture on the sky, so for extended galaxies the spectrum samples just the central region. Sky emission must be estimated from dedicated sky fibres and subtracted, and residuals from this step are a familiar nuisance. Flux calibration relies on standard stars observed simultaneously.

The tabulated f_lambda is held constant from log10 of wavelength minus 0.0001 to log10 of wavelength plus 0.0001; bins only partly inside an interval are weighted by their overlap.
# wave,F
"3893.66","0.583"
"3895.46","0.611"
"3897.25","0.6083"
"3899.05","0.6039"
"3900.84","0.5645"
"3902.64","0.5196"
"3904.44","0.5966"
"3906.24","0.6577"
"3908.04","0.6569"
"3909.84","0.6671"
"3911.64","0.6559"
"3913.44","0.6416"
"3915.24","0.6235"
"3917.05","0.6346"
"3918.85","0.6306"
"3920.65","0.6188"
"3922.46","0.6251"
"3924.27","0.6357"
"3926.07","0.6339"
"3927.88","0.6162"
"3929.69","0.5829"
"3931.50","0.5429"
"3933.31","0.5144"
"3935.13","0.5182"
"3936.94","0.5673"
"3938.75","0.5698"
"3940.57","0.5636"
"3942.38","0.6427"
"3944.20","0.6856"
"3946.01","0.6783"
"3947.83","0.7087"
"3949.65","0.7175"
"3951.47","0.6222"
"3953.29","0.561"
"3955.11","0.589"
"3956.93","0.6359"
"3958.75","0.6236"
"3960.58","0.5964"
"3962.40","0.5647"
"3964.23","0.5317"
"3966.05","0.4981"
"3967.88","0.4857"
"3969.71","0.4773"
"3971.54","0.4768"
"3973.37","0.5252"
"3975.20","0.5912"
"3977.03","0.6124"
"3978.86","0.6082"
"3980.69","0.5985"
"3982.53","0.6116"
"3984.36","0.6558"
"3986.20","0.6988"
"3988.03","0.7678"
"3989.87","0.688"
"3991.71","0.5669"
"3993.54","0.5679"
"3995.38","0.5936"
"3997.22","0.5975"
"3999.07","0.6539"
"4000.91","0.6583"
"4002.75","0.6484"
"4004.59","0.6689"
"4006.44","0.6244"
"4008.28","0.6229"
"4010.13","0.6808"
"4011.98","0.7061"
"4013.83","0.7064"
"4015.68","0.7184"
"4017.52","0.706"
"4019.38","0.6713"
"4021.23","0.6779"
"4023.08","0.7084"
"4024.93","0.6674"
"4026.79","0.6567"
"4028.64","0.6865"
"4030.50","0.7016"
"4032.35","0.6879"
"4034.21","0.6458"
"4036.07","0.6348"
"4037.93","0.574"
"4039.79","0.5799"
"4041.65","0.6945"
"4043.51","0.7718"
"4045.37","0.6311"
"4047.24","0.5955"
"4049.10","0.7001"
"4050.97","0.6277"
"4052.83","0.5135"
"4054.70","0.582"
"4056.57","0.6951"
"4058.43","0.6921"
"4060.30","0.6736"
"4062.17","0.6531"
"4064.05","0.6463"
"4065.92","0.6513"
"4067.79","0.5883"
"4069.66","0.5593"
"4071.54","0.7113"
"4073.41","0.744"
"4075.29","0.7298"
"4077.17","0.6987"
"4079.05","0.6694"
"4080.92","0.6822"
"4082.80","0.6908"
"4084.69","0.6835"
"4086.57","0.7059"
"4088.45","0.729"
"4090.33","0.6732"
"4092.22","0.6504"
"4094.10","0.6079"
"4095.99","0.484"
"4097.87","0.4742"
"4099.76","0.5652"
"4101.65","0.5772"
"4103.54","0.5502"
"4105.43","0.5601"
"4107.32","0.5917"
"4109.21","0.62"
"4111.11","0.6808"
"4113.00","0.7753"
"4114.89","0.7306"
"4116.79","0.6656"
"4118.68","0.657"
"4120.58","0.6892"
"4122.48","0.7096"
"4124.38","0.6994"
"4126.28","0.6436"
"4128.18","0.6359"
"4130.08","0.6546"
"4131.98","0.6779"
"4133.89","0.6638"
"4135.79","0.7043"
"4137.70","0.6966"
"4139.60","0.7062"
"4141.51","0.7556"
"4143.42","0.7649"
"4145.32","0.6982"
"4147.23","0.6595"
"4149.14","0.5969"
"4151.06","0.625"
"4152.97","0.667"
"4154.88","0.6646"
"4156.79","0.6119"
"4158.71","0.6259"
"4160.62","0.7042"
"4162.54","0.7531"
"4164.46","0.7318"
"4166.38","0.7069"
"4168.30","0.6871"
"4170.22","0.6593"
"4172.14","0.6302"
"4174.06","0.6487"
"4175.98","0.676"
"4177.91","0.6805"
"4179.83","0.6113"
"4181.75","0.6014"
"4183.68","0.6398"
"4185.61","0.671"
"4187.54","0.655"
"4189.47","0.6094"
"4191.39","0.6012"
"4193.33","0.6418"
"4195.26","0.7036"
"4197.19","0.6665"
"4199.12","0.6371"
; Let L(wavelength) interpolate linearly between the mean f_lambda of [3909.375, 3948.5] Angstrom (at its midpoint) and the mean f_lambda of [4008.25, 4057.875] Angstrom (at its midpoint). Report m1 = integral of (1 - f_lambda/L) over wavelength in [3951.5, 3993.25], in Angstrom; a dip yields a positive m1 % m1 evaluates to 3.0 Angstrom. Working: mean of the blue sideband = 0.615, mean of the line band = 0.59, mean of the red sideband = 0.662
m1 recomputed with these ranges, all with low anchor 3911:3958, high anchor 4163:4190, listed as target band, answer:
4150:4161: 0.16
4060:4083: -0.98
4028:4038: -0.43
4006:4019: -1.08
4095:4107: 2.00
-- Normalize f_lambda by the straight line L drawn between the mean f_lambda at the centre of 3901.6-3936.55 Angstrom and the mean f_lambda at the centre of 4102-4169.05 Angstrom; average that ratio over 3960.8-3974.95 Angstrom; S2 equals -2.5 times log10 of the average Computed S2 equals 0.203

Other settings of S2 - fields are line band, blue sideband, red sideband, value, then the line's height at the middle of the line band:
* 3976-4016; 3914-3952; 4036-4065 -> -0.029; 0.63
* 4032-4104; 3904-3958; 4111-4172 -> 0.033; 0.662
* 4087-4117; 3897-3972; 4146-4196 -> 0.031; 0.64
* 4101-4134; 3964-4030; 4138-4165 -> 0.027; 0.671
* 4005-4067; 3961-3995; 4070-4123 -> -0.072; 0.618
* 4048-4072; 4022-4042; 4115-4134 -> 0.043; 0.662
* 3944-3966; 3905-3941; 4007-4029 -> 0.023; 0.633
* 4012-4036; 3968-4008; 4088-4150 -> -0.103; 0.623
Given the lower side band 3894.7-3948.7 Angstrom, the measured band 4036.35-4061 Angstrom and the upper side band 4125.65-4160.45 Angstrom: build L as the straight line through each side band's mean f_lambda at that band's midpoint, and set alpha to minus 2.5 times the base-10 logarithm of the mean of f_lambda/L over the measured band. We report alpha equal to 0.01 mag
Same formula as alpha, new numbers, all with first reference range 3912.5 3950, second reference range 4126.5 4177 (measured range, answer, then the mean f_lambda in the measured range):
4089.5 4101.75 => 0.15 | 0.575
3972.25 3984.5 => 0.06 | 0.595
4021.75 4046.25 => -0.04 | 0.665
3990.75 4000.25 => 0.06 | 0.598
